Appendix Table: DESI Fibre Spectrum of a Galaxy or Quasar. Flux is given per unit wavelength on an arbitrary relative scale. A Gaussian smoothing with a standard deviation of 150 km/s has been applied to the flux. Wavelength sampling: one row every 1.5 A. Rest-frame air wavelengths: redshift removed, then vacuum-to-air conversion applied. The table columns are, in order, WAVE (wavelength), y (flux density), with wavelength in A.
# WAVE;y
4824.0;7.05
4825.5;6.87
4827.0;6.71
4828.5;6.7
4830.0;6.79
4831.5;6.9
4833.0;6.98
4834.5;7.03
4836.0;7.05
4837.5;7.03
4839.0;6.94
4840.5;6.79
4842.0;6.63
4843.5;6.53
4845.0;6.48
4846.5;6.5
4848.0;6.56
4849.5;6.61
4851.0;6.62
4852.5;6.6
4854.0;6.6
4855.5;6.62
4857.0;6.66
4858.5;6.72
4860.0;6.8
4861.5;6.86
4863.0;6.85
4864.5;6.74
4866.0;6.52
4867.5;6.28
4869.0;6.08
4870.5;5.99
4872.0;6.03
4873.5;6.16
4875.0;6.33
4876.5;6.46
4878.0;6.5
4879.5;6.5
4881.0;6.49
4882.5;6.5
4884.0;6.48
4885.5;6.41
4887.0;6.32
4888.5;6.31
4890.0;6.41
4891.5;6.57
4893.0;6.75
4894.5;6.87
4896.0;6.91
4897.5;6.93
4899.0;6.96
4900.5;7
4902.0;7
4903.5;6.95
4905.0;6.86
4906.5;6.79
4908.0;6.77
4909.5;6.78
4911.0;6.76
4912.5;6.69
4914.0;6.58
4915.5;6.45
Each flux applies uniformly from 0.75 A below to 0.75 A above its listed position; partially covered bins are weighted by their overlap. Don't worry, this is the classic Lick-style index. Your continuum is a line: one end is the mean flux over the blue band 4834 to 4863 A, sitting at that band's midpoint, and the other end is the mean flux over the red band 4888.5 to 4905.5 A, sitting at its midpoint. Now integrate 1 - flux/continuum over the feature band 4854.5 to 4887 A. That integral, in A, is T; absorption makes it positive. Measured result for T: 1.39 A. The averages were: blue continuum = 6.72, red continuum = 6.81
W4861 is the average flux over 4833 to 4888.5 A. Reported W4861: 6.57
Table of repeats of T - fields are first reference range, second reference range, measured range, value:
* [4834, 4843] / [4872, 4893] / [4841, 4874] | 0.82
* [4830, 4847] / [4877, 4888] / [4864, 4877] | 0.55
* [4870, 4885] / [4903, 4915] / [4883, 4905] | -0.47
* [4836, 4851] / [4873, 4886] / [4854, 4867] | -0.27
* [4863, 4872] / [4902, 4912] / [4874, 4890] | 0.23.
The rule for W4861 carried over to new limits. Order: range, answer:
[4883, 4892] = 6.41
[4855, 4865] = 6.75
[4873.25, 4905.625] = 6.63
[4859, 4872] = 6.49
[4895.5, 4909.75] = 6.9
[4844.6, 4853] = 6.56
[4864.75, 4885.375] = 6.34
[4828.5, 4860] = 6.73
